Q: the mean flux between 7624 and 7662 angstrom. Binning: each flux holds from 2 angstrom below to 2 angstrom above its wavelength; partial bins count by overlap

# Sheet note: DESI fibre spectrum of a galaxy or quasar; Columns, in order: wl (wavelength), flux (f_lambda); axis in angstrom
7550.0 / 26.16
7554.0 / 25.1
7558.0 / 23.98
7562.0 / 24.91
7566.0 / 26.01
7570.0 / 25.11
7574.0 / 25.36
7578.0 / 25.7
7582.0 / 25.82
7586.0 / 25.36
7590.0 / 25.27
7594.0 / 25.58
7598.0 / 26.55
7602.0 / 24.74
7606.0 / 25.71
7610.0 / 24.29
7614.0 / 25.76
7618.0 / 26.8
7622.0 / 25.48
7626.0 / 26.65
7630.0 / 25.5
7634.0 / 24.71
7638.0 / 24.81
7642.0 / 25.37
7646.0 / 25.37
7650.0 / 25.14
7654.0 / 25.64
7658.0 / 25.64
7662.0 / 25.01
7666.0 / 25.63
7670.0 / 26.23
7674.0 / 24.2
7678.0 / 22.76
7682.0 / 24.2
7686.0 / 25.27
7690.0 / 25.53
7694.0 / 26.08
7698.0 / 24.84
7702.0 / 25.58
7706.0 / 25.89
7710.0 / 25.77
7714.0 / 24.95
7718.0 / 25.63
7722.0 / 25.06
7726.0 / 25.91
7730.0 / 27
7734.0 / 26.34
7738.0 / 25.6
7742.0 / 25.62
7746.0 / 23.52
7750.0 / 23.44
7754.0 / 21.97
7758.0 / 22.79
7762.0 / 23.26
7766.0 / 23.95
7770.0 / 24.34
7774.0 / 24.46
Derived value 25.4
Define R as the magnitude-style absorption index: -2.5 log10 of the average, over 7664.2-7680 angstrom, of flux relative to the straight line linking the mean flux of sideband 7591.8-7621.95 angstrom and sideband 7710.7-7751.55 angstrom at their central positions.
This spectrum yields 0.03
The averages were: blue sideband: 25.6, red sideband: 25.3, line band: 24.7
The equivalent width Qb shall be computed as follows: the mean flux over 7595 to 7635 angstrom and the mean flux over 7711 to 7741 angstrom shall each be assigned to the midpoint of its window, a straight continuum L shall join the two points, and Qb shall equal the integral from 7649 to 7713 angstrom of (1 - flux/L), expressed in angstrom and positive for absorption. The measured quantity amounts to 1.3 angstrom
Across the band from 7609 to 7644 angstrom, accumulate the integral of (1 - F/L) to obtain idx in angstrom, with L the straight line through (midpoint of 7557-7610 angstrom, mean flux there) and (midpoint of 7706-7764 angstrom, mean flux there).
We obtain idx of -0.4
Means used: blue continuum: 25.4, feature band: 25.5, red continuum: 24.8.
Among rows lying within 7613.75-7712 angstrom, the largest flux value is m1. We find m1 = 26.8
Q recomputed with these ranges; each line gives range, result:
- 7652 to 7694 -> 25.1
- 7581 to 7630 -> 25.7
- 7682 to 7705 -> 25.4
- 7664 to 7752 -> 25.2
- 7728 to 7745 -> 26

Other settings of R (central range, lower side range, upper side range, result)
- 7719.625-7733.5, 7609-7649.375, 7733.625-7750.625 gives -0.04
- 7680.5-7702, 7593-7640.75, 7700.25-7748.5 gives 0.01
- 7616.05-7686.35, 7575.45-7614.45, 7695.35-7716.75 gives 0.01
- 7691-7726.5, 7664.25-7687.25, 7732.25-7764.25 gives -0.05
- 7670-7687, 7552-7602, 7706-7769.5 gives 0.03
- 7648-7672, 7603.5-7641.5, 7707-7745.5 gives 0.00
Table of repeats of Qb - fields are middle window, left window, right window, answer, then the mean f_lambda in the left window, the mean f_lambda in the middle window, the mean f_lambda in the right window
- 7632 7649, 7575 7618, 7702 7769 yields 0.2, 25.5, 25.1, 24.8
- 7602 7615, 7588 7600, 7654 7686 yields 0.2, 25.8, 25.1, 24.9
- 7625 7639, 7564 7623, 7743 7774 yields -0.2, 25.6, 25.4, 23.5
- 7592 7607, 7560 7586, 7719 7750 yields -0.1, 25.5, 25.6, 25.4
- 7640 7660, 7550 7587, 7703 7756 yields -0.2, 25.3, 25.4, 25.1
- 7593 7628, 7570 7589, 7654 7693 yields -0.6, 25.5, 25.7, 25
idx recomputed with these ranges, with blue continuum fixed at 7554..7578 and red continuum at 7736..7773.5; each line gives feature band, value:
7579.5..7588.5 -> -0.2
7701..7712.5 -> -0.7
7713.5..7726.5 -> -0.7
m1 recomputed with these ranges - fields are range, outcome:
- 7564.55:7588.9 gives 26.01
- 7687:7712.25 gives 26.08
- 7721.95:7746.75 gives 27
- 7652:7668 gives 25.64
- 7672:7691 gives 25.53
